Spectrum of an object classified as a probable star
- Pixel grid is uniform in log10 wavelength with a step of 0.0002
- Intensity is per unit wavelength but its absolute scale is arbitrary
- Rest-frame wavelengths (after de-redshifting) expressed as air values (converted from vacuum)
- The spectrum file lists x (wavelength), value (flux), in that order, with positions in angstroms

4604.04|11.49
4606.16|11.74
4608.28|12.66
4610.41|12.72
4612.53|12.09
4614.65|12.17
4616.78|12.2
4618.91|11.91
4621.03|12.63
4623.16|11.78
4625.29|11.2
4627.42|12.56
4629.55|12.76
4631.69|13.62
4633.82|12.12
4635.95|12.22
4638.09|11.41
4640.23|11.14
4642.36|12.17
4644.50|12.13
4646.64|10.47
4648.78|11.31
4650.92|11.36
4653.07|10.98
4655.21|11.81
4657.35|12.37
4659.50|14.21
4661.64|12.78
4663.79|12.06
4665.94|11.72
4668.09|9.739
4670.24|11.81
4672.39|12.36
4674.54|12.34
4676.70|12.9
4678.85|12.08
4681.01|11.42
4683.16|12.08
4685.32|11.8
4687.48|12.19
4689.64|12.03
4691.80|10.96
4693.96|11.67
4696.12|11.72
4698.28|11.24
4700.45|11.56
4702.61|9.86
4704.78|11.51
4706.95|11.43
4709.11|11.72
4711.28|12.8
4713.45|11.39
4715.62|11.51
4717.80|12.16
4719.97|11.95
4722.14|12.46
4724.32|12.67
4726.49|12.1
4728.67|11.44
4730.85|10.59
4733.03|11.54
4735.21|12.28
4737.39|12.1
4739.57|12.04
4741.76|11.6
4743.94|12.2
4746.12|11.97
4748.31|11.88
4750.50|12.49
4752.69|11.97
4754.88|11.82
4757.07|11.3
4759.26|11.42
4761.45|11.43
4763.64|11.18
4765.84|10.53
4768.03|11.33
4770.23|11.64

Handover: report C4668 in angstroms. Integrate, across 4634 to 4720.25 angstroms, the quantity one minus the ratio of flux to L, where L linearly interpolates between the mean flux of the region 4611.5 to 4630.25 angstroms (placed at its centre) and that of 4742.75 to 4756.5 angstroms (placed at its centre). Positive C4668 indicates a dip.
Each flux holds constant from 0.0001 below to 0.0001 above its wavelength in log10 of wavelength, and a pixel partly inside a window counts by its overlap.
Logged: 2.3 angstroms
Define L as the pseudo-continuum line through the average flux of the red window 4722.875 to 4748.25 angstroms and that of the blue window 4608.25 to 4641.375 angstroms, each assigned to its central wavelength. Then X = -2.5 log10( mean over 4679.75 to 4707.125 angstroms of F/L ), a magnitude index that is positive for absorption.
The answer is 0.05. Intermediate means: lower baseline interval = 12.2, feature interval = 11.5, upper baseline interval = 11.9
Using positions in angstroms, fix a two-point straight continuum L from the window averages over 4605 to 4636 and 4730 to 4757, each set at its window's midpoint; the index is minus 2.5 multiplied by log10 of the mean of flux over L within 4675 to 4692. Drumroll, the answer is 0.01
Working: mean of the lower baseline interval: 12.3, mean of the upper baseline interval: 11.9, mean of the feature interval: 12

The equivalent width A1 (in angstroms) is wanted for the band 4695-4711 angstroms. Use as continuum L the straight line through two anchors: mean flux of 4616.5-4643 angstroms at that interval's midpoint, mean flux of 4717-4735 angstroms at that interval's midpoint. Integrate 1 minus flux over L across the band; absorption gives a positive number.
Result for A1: 0.8 angstroms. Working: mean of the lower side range 12.1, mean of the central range 11.4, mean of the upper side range 11.9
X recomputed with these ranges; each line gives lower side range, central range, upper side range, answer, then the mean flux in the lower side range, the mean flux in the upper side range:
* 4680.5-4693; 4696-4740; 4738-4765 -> 0.00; 11.8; 11.8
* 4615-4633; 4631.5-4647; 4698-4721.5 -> 0.03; 12.3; 11.6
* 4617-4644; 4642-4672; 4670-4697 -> 0.02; 12.1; 12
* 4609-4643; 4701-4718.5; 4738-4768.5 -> 0.03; 12.2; 11.7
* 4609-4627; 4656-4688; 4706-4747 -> -0.01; 12.1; 11.9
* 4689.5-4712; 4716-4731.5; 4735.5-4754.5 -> -0.02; 11.5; 12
